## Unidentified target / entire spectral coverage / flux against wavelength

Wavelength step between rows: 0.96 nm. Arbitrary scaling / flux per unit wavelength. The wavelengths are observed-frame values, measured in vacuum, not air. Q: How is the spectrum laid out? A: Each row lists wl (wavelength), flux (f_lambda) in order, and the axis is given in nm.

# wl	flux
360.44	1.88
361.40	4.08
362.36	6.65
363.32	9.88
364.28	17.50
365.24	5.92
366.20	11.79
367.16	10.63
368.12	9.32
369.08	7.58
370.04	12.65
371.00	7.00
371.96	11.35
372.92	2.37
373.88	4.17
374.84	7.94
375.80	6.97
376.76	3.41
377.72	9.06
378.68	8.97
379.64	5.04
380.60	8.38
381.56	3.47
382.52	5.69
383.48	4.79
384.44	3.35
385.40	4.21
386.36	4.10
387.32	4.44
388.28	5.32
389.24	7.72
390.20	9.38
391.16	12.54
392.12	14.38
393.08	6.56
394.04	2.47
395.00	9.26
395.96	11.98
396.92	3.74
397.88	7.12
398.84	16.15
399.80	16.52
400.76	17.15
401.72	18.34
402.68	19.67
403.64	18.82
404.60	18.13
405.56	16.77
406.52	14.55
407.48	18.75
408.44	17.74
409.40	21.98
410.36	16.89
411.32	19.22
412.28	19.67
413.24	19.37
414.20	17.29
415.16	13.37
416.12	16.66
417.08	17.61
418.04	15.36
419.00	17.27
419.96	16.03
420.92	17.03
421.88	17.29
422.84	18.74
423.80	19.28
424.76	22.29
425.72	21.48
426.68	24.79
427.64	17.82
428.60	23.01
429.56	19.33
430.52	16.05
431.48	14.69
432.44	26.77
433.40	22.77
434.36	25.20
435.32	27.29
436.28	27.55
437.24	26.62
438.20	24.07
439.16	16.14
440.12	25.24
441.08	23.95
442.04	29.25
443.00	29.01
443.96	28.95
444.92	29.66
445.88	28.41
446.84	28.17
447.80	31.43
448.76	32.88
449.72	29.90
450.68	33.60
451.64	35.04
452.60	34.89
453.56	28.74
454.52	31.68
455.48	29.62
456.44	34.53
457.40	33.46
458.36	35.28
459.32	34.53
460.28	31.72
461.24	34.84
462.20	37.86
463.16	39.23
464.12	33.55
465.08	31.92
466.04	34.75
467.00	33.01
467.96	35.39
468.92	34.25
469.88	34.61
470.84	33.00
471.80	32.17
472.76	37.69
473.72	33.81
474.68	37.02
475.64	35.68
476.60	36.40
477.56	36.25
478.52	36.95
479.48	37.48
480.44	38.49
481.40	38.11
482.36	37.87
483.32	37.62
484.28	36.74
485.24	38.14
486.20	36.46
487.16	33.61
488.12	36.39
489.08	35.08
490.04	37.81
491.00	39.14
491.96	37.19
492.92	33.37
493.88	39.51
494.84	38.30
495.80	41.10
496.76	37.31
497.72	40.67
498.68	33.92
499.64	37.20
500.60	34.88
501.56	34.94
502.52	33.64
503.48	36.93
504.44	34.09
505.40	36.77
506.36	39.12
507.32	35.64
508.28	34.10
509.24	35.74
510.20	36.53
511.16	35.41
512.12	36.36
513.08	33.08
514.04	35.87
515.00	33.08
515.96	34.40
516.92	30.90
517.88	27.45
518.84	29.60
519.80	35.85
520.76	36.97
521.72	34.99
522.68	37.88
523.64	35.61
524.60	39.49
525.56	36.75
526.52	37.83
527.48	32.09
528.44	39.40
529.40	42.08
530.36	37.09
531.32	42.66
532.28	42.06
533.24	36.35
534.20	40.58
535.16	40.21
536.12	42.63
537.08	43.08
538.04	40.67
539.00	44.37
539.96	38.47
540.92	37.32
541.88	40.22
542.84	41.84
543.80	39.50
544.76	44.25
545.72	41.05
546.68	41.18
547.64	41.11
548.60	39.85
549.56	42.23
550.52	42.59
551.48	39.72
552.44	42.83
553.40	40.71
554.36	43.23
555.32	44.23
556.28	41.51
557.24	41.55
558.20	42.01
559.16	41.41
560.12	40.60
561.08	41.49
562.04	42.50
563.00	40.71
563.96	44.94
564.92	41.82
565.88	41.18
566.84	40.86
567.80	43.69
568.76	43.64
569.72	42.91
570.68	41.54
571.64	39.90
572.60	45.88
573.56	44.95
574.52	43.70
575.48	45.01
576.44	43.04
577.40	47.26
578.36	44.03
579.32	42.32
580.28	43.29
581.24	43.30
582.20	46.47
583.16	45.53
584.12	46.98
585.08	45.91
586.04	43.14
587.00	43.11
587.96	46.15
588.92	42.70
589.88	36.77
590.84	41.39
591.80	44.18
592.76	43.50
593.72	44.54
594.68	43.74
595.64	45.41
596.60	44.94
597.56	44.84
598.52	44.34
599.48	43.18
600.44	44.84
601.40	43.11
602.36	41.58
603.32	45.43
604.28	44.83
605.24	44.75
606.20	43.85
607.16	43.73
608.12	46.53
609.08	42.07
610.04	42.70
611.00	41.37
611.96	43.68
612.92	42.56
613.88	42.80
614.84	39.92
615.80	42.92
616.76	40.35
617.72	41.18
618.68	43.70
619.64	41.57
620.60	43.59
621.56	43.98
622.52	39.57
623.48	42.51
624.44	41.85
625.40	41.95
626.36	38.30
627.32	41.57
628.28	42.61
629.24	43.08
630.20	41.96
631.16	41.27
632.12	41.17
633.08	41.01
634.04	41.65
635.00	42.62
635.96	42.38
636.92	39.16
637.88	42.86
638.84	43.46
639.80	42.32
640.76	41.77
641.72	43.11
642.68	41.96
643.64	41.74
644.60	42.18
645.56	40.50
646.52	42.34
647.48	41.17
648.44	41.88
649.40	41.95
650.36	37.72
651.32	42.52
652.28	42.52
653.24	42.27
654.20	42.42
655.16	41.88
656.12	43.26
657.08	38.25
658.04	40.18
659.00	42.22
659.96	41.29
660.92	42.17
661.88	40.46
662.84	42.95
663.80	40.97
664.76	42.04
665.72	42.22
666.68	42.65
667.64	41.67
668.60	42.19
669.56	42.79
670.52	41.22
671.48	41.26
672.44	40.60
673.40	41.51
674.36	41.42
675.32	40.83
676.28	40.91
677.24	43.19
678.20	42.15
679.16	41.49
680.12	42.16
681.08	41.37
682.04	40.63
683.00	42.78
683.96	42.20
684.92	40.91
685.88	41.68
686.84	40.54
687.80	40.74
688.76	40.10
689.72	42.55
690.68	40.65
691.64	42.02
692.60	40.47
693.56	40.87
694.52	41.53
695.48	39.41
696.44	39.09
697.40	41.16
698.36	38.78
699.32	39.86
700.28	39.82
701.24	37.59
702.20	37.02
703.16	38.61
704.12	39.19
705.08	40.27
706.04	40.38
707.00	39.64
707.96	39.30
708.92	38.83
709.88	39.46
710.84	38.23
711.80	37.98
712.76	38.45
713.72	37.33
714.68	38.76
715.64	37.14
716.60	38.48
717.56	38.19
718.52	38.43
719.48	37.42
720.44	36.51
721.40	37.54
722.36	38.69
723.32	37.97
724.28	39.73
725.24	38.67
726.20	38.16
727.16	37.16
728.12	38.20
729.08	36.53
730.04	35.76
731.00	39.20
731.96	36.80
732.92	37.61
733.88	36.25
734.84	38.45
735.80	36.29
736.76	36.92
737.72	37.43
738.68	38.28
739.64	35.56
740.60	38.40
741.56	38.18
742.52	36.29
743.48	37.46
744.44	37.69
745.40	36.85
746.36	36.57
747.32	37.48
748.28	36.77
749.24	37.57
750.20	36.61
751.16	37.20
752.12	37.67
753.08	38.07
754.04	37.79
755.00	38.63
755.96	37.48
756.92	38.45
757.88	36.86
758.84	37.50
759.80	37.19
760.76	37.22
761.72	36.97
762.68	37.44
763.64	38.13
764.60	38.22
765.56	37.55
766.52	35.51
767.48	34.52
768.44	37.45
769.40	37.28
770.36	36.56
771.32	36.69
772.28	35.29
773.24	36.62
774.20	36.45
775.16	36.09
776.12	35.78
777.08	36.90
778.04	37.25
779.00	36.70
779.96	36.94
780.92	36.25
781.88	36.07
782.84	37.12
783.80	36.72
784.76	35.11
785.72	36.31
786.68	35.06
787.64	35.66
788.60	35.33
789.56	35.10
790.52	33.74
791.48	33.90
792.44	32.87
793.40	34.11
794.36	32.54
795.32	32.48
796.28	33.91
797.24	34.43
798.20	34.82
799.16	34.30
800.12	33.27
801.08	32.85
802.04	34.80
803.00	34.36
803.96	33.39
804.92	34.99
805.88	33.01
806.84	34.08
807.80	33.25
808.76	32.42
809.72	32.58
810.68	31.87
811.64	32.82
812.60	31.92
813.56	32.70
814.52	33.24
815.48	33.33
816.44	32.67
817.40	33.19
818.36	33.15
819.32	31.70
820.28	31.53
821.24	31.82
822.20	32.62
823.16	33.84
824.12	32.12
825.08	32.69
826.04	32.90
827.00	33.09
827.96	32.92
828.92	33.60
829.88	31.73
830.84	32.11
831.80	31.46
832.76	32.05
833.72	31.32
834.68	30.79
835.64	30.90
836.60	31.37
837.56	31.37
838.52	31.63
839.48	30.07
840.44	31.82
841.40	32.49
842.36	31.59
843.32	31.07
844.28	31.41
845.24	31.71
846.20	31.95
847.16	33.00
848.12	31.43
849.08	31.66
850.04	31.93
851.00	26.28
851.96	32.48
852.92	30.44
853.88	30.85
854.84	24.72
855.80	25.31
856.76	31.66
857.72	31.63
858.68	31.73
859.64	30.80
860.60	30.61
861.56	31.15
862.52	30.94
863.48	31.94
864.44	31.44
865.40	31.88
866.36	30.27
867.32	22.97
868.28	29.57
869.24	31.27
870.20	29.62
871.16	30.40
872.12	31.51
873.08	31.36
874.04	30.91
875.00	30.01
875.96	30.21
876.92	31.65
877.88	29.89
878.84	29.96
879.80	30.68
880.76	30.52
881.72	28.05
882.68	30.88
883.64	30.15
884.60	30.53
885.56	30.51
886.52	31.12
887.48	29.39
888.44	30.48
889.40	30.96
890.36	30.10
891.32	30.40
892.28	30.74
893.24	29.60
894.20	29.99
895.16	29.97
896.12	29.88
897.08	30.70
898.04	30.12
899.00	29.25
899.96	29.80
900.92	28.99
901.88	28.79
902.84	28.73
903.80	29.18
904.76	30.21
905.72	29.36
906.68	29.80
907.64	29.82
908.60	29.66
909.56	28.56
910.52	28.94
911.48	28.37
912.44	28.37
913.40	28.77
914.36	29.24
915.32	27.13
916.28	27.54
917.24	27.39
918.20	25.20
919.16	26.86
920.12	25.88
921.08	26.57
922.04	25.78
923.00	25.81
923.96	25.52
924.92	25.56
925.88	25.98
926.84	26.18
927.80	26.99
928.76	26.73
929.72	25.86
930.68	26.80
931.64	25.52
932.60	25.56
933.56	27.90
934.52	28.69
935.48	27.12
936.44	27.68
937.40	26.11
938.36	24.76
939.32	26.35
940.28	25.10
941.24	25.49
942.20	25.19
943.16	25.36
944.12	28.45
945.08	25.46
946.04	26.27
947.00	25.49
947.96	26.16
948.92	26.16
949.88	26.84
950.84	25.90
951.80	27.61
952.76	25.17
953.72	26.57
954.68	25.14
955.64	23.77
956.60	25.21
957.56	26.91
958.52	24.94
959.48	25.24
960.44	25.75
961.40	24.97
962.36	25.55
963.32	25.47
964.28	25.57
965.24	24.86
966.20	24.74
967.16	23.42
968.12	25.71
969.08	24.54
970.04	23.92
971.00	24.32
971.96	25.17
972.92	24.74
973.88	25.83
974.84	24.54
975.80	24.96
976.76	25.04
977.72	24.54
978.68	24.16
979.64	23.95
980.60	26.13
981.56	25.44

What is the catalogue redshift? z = 0.001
